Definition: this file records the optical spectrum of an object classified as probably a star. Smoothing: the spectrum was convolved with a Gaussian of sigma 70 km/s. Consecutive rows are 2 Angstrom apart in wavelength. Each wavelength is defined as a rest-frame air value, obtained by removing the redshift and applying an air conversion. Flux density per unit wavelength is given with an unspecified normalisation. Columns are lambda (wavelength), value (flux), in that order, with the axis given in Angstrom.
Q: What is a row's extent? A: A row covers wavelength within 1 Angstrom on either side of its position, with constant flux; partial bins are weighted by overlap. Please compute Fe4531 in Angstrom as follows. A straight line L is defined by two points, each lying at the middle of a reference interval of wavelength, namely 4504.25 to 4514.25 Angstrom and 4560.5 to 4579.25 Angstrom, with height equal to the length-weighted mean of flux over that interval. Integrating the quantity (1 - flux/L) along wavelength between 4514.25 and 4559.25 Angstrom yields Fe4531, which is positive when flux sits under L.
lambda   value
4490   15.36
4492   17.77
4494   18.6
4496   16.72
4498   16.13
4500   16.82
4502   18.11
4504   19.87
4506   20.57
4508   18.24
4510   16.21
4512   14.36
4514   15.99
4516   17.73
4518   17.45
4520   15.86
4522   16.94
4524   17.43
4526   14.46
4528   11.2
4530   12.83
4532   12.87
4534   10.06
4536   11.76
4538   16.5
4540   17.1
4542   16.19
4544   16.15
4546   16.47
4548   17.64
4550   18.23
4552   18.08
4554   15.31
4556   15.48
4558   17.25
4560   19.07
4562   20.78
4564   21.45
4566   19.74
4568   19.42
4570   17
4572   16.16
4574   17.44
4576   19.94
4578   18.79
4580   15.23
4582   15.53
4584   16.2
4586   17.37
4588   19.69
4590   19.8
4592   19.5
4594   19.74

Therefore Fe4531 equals 6.1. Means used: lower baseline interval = 17.4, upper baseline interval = 18.9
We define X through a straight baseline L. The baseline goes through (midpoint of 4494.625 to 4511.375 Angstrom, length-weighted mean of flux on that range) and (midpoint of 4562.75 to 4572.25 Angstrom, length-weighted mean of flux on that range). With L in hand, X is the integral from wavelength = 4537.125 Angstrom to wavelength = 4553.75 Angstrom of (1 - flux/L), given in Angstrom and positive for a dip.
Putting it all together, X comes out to 1.4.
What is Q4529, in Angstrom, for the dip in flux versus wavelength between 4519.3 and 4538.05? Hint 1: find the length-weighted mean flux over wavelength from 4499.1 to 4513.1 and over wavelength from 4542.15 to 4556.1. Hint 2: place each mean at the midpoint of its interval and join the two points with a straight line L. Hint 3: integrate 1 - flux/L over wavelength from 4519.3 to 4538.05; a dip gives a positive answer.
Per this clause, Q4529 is 3.72 Angstrom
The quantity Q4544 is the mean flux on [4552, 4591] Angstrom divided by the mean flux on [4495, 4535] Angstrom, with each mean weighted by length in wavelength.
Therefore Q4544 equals 1.12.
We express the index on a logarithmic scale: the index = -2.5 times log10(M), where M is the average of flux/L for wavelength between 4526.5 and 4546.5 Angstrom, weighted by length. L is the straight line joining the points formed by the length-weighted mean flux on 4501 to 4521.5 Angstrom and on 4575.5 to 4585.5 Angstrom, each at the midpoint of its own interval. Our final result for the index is 0.22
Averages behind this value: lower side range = 17.4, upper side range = 17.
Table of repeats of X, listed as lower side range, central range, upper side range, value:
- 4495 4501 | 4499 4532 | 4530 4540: -3.0 Angstrom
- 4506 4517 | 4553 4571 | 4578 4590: -1.3 Angstrom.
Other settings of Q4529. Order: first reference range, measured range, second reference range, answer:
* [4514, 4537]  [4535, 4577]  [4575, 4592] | -3.0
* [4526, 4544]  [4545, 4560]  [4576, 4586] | -2.1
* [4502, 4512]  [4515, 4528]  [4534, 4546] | 0.5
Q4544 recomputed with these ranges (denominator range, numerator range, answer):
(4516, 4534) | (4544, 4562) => 1.17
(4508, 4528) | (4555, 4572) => 1.16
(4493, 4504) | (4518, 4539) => 0.81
